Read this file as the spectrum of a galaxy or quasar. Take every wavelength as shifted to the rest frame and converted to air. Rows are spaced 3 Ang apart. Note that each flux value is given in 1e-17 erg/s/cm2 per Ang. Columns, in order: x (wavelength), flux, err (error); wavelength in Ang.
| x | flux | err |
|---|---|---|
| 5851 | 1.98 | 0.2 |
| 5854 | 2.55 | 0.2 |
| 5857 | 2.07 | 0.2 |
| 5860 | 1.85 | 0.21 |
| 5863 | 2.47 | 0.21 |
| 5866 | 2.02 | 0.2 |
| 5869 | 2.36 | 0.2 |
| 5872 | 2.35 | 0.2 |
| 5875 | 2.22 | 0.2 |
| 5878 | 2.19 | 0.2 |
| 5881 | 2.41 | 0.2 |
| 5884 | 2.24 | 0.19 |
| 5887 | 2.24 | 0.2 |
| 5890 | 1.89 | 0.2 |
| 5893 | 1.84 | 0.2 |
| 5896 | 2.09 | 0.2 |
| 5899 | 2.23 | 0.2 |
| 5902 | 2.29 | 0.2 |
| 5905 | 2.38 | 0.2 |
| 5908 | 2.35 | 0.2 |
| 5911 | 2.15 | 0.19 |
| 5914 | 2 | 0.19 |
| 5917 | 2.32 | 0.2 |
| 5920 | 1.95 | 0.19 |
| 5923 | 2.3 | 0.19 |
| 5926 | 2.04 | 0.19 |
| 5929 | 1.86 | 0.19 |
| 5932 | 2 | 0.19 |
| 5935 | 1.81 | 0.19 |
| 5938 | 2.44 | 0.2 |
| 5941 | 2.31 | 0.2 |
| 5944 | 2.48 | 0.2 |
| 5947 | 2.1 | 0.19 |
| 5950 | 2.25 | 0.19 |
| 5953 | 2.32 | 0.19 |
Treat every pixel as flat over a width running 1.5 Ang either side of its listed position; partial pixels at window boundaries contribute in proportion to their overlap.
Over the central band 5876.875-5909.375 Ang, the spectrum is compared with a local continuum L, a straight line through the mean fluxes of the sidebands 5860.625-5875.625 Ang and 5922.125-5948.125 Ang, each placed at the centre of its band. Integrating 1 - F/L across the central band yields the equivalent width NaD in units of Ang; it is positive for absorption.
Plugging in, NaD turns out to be 0.3 Ang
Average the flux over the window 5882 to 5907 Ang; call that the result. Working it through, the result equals 2.16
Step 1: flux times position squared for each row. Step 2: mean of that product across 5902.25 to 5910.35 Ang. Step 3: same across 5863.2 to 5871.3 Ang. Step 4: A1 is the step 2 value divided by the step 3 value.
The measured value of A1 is 1.05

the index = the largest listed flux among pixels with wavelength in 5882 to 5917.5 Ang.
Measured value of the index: 2.38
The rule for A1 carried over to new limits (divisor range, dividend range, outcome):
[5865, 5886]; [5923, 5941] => 0.94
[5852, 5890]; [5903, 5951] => 0.99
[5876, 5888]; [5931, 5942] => 0.96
